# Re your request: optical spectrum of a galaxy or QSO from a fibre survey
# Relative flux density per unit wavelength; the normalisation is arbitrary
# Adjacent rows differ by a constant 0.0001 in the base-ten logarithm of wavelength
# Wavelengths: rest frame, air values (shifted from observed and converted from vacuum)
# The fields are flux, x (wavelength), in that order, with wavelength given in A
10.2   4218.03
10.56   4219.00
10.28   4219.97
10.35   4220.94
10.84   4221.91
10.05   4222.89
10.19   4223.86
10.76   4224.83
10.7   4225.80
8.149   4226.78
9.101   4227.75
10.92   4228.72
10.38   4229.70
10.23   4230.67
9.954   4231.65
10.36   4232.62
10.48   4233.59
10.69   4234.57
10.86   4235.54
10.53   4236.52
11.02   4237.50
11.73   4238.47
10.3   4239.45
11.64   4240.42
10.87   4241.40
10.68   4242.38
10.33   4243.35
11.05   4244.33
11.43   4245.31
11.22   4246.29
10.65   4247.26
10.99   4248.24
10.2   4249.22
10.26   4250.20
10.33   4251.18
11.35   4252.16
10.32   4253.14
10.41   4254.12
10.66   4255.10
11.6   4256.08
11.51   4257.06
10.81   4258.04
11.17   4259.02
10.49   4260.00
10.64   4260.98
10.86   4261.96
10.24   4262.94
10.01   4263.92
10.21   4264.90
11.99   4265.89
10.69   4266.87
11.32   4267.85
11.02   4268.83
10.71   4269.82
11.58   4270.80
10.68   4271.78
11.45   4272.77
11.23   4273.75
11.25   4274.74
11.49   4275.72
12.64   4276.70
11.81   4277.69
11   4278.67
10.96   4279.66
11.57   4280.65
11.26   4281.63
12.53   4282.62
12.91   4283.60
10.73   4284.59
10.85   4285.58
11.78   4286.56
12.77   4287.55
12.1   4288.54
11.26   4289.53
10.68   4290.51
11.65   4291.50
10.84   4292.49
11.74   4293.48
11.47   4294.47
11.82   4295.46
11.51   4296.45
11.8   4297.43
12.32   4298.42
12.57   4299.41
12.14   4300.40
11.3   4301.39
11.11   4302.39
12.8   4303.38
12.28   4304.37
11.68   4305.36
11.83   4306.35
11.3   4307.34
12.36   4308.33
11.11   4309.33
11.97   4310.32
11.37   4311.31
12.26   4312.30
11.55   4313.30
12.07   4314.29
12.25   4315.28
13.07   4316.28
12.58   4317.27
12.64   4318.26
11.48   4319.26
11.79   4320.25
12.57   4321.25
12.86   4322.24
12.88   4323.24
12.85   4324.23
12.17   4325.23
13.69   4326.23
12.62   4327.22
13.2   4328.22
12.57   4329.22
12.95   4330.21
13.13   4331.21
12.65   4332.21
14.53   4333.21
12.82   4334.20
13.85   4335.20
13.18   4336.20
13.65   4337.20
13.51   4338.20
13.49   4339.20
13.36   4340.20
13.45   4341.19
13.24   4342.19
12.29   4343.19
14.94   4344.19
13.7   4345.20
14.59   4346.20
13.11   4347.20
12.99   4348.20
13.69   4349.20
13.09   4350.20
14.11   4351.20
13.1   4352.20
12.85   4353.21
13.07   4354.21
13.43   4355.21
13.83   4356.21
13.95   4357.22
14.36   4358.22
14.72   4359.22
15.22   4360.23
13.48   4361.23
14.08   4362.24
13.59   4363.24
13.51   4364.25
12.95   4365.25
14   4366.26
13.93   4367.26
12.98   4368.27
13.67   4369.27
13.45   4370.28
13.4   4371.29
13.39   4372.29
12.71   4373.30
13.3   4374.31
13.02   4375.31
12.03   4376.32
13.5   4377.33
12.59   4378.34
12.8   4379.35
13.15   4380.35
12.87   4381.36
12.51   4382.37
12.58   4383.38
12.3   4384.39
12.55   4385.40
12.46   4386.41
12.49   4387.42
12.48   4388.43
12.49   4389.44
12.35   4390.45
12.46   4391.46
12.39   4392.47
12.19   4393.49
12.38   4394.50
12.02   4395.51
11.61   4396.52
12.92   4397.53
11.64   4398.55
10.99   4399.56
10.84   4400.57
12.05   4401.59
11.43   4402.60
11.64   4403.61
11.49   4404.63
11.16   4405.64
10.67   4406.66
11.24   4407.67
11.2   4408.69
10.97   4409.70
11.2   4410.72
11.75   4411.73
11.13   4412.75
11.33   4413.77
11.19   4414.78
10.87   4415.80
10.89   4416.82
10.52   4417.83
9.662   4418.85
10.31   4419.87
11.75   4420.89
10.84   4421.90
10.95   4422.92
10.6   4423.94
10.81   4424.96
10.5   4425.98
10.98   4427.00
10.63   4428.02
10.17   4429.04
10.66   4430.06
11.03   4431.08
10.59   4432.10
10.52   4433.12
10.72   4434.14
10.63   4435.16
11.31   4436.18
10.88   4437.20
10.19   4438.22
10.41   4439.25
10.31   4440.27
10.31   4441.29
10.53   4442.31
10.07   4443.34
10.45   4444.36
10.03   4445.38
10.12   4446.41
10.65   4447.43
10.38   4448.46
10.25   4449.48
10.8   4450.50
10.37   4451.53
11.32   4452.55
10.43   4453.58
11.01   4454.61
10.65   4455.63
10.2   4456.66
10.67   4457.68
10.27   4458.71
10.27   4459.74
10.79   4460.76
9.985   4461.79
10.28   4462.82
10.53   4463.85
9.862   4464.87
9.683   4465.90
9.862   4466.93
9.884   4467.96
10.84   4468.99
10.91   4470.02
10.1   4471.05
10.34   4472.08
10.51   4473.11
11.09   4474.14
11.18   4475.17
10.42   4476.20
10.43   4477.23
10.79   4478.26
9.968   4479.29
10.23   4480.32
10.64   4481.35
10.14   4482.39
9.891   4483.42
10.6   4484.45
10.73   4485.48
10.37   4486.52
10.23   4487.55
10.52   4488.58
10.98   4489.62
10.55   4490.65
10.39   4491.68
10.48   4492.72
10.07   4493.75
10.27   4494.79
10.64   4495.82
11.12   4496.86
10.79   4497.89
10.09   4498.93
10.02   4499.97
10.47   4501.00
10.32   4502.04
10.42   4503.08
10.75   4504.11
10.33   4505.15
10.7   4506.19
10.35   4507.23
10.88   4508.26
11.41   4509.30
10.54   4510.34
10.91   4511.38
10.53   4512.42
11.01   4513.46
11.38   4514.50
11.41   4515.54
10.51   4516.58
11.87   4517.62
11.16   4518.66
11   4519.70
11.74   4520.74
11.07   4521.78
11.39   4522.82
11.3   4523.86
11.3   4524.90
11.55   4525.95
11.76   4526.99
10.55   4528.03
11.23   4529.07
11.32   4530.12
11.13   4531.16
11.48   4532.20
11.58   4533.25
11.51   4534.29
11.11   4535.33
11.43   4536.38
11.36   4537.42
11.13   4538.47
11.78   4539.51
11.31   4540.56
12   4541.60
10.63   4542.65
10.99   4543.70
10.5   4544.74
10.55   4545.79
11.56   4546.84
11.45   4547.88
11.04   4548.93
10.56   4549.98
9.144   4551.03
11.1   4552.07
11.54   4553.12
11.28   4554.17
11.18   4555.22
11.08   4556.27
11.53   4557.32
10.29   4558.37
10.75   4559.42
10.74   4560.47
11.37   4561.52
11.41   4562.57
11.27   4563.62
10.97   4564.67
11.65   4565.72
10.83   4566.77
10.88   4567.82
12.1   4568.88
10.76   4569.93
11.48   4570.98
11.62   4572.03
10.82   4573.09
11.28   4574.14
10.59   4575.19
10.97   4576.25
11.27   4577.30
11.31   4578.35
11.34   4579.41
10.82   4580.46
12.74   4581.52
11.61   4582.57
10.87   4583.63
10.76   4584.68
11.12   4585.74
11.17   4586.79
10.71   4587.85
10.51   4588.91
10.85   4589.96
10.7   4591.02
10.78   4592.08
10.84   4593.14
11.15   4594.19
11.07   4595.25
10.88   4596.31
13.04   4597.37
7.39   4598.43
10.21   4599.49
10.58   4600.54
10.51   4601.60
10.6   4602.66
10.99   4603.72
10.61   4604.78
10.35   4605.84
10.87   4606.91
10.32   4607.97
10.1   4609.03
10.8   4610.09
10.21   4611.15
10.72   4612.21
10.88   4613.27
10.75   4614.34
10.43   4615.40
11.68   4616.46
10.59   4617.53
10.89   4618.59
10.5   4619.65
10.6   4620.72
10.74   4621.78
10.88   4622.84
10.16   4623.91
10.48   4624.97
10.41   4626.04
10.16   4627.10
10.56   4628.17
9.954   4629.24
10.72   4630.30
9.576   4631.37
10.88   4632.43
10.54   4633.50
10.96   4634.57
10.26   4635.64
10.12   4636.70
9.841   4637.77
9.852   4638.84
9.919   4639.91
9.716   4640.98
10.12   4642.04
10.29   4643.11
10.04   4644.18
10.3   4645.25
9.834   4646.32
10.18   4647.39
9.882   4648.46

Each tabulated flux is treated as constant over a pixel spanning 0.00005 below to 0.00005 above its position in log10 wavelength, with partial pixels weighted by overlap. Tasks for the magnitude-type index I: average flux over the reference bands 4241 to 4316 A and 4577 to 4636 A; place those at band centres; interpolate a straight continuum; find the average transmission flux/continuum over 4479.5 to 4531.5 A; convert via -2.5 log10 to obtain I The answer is 0.01 mag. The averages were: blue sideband 11.3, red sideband 10.7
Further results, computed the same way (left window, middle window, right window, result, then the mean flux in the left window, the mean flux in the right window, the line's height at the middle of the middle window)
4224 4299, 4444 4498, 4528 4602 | 0.06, 11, 11.1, 11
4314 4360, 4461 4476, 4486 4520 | 0.08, 13.2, 10.7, 11.2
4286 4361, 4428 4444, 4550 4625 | 0.13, 12.7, 10.9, 11.9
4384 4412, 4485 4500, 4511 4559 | 0.09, 11.8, 11.2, 11.4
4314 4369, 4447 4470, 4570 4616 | 0.17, 13.3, 10.9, 12.2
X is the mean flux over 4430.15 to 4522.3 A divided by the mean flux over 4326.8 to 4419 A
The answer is 0.83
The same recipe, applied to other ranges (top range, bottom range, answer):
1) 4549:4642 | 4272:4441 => 0.88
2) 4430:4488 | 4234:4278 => 0.96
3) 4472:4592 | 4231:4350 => 0.93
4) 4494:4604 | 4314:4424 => 0.87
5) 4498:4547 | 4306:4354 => 0.86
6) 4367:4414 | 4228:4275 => 1.13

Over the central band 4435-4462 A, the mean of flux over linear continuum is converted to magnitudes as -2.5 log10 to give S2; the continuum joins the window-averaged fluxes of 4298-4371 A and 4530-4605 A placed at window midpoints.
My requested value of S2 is 0.15 mag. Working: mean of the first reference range 13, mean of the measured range 10.5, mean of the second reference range 11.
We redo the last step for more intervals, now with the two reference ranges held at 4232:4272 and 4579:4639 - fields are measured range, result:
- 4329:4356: -0.236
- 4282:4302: -0.089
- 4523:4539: -0.061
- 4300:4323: -0.117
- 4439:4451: 0.038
